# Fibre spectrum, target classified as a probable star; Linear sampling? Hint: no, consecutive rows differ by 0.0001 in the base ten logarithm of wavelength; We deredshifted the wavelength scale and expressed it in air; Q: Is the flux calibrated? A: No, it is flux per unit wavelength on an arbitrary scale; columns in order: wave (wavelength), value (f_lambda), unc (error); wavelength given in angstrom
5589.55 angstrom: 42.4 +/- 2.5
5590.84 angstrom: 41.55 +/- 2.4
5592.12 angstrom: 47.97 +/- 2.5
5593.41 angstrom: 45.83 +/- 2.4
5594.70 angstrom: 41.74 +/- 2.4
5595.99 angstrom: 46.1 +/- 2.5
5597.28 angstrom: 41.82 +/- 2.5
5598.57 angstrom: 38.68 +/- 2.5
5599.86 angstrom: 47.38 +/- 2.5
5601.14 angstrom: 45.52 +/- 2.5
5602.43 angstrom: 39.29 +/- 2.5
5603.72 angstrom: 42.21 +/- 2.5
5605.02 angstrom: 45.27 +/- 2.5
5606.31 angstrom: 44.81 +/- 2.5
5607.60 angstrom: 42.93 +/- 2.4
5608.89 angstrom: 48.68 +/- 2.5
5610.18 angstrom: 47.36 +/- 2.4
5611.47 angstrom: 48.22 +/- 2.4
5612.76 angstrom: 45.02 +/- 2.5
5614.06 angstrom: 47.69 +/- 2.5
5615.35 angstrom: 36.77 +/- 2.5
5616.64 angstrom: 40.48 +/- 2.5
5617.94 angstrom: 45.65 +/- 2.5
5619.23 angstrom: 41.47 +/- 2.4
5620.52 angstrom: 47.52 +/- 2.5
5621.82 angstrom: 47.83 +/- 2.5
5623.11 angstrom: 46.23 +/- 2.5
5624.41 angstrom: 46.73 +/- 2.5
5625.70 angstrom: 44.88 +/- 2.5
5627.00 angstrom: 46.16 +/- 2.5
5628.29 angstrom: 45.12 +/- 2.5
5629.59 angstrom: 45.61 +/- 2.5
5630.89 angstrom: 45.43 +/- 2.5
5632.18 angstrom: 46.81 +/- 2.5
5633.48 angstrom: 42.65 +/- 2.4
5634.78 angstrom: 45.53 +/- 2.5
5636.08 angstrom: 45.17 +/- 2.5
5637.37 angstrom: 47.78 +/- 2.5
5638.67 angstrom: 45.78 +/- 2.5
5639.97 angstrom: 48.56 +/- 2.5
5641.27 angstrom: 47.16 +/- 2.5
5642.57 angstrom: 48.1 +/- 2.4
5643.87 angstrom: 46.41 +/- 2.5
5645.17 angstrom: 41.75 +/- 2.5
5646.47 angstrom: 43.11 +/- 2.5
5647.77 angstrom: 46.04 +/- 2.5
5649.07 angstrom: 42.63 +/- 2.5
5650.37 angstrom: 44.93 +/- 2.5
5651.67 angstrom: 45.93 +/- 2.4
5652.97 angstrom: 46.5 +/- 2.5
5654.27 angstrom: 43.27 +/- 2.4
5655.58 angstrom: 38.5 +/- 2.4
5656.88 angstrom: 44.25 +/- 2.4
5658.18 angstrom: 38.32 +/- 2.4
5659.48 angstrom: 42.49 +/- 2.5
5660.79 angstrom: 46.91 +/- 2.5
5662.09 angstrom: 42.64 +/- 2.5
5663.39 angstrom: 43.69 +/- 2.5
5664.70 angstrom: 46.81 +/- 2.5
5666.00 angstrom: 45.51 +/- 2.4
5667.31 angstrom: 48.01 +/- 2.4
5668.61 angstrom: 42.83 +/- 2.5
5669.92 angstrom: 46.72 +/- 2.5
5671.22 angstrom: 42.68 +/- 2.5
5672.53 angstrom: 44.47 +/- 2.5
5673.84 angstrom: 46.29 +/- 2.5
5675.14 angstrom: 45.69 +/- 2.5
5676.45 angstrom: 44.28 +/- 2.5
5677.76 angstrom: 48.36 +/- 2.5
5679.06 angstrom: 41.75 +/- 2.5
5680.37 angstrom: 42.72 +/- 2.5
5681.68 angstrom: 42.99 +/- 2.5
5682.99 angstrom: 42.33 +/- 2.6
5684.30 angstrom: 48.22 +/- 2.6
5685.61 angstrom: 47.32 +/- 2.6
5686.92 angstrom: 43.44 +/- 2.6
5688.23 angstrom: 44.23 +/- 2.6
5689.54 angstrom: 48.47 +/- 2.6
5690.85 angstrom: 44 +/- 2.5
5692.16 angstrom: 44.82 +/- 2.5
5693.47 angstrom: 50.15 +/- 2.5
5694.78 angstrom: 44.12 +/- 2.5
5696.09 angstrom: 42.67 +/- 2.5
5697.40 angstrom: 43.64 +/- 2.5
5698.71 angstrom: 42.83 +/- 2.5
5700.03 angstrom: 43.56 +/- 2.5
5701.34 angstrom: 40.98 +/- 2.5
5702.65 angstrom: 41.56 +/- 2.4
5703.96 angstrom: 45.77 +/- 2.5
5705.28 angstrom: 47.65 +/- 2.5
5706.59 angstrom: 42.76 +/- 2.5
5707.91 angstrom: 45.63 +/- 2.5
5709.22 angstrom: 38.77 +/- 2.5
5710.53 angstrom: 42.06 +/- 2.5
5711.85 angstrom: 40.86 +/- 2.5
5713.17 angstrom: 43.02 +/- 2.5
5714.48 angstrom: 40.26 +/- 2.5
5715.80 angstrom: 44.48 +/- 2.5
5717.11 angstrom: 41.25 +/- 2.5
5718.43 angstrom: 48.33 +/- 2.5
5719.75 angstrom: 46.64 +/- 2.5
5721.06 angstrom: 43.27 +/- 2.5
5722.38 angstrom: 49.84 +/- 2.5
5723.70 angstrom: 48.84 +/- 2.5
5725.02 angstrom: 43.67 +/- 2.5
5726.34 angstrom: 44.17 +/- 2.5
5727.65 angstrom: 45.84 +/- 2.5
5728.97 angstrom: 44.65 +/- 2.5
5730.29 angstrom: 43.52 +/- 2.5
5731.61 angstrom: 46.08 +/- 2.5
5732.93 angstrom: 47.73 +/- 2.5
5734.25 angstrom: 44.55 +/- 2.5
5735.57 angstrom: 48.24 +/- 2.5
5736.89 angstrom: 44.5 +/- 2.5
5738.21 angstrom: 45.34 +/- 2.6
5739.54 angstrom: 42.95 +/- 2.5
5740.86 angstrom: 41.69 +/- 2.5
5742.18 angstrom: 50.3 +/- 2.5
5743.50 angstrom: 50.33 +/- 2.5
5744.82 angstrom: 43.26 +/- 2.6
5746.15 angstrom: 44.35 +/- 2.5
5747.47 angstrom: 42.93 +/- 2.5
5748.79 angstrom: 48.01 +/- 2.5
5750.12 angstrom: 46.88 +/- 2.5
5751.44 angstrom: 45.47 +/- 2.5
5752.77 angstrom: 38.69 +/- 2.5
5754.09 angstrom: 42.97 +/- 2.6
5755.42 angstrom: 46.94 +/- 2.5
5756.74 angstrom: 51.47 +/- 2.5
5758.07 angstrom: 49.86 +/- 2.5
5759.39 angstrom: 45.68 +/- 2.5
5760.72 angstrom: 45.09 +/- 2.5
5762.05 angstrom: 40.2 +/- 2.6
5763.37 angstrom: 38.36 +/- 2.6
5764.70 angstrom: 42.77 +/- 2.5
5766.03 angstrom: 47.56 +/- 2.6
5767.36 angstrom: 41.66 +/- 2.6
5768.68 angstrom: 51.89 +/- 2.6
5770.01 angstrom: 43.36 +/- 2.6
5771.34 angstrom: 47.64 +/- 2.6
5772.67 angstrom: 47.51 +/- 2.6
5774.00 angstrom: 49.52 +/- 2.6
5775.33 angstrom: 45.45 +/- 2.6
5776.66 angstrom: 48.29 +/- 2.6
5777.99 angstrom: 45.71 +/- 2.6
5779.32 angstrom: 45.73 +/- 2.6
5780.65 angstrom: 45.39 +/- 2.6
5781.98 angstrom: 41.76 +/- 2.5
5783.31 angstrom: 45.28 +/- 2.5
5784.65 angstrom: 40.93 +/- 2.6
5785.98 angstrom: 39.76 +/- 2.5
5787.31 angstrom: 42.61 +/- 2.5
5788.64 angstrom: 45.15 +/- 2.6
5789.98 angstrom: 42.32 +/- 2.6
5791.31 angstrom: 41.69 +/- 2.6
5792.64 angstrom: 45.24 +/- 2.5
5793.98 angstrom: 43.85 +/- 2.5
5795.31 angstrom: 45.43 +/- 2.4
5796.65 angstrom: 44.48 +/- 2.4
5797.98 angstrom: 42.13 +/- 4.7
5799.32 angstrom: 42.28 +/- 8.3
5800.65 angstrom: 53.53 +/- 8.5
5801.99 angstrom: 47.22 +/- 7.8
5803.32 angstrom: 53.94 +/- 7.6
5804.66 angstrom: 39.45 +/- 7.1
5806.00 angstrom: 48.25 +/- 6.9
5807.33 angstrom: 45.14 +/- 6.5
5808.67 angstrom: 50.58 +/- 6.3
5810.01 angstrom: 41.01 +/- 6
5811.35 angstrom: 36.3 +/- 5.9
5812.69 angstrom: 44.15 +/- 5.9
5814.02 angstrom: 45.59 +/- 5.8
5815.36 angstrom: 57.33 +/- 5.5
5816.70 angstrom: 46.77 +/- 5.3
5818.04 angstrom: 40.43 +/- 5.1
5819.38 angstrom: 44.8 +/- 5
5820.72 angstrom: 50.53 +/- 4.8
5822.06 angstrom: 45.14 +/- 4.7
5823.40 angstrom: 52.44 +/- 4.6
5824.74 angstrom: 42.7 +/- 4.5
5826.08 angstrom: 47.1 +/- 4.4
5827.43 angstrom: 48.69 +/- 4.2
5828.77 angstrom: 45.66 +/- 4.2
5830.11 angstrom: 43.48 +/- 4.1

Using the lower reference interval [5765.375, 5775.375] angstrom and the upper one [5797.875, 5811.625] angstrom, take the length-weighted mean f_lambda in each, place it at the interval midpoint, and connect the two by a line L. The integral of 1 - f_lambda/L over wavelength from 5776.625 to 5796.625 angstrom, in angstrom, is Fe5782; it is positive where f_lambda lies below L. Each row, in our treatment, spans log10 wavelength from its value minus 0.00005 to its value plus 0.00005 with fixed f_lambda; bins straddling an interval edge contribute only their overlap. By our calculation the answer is 1.1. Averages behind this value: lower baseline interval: 46.9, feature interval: 43.8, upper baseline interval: 45.8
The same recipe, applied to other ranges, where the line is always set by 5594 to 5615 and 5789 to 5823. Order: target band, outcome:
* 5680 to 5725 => 0.6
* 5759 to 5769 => 0.3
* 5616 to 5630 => -0.2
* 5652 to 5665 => 0.4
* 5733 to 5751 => -0.2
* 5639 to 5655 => -0.2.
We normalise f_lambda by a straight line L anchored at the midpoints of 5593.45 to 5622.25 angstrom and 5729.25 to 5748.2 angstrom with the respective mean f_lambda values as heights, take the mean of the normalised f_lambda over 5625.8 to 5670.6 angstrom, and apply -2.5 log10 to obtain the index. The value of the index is -0.01 mag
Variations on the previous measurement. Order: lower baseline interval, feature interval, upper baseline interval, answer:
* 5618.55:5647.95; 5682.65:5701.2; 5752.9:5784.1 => 0.017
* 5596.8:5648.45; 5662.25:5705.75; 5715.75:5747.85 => 0.013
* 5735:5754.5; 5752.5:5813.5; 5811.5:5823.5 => 0.025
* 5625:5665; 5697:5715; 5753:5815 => 0.052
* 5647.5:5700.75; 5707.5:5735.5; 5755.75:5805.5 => 0.006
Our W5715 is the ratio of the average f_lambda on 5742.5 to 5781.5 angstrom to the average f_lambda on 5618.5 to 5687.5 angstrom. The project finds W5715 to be 1.02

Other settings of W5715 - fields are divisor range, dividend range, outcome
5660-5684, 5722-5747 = 1.02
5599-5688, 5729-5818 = 1.01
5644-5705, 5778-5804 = 1.01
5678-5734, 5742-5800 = 1.01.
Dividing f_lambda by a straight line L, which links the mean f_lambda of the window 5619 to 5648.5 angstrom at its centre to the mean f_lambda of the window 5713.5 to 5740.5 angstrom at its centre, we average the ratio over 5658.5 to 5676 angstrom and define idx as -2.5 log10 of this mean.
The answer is 0.02 mag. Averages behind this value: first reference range 45.8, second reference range 45.1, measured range 44.8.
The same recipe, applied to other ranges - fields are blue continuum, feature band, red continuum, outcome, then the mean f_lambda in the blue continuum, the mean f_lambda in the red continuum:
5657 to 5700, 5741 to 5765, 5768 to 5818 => 0.000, 44.6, 45.4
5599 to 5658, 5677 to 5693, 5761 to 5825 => 0.002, 44.9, 45.2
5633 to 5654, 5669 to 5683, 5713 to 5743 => 0.023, 45.5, 45.3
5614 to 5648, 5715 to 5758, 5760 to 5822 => -0.011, 45.2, 45.1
